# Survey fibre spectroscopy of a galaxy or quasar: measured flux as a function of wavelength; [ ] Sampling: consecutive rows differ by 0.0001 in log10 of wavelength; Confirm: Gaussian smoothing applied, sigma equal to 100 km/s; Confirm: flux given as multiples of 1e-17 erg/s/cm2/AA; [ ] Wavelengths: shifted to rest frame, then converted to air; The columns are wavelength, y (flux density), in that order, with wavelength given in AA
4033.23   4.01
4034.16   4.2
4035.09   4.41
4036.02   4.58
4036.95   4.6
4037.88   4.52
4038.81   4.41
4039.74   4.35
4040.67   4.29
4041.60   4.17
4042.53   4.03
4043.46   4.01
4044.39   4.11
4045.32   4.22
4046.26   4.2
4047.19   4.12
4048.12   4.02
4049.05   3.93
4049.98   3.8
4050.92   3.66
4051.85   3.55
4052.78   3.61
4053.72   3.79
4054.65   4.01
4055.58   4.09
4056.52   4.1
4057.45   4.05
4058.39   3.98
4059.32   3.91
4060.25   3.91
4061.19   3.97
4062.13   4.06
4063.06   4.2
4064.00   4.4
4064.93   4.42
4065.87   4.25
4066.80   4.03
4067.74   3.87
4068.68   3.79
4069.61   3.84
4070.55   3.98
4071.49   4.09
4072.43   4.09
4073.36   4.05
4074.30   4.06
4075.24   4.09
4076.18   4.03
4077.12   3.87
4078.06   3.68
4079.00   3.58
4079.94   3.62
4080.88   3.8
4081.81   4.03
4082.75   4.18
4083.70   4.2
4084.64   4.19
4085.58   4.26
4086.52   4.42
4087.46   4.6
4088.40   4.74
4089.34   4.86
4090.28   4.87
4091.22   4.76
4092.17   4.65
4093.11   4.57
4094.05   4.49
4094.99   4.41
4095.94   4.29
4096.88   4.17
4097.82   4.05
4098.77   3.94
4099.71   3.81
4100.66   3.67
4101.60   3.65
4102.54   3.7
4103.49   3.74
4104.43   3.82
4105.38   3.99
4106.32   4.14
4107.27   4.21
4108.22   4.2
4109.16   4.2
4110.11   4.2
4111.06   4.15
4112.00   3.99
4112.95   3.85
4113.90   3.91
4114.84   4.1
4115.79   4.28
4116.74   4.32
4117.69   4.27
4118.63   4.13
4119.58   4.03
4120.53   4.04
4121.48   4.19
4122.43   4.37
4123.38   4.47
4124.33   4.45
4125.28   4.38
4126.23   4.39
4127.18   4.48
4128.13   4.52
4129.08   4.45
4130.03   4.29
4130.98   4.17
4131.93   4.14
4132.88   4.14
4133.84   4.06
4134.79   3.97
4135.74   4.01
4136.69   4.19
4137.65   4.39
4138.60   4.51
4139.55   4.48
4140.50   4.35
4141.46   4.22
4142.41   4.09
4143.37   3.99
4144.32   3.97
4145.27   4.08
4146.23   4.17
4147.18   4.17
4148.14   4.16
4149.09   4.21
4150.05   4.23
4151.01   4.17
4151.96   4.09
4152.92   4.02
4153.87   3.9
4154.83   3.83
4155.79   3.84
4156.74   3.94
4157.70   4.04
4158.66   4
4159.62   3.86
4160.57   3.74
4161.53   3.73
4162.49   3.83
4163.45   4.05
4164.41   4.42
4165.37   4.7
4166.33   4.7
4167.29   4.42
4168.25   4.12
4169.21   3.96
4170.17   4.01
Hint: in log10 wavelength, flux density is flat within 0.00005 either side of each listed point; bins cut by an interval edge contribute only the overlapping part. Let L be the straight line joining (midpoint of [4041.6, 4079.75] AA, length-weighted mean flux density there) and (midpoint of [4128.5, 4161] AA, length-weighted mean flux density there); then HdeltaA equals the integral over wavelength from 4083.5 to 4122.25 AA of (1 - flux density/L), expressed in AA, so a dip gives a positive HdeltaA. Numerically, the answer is -1.41 AA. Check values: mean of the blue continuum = 3.99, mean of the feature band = 4.2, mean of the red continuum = 4.12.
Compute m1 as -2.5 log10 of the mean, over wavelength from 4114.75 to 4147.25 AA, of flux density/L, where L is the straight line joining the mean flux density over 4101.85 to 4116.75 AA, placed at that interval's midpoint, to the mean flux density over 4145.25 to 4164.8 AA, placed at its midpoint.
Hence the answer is -0.055 mag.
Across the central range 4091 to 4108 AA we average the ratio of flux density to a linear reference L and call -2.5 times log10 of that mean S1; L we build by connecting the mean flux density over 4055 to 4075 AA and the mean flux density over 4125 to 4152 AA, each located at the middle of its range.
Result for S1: 0.01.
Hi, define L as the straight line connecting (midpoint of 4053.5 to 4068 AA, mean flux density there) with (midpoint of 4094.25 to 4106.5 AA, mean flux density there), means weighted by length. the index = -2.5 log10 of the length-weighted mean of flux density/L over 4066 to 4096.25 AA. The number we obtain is -0.05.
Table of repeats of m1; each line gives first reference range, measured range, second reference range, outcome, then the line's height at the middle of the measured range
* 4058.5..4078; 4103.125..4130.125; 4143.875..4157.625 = -0.04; 4.05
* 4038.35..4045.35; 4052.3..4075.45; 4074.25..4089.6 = 0.04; 4.16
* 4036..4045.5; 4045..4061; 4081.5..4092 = 0.11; 4.34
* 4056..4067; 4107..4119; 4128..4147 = 0.01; 4.17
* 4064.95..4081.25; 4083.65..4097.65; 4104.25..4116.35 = -0.13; 4.01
